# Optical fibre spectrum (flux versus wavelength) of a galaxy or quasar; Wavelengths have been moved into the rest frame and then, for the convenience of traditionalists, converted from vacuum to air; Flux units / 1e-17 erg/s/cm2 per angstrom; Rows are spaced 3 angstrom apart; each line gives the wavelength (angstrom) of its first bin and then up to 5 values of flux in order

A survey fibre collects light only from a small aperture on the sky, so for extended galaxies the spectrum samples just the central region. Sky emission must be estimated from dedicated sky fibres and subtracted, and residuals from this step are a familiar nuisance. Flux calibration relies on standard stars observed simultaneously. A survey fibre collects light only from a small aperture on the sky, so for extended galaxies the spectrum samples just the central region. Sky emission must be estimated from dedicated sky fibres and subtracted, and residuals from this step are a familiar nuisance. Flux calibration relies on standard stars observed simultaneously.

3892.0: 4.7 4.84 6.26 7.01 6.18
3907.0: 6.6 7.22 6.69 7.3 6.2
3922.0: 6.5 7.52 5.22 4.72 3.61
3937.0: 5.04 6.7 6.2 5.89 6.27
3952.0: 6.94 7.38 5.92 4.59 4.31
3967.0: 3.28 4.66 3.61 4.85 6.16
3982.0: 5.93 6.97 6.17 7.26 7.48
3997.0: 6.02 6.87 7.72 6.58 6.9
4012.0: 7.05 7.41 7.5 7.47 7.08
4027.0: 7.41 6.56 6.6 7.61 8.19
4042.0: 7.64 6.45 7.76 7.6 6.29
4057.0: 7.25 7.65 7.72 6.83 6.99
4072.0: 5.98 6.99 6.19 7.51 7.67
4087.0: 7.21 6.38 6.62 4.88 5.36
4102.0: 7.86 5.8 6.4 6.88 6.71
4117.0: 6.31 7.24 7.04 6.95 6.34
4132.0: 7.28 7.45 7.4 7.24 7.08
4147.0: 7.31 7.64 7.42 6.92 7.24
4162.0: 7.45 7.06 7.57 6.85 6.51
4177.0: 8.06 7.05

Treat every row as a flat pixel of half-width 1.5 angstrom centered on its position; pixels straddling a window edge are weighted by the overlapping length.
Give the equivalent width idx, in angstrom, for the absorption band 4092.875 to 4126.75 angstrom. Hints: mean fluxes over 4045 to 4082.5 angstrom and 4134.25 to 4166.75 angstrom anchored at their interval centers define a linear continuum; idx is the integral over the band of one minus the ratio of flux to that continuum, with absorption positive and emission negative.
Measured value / 3.2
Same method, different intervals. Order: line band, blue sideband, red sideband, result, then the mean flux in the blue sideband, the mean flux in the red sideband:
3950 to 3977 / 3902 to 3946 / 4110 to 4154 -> 5.2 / 6.12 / 7.08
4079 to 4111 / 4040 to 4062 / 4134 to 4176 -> 3.0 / 7.27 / 7.23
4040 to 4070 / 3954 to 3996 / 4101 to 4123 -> -4.7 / 5.6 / 6.74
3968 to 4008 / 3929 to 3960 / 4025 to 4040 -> 2.5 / 5.84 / 7.24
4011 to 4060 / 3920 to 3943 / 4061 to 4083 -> -4.9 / 5.67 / 6.92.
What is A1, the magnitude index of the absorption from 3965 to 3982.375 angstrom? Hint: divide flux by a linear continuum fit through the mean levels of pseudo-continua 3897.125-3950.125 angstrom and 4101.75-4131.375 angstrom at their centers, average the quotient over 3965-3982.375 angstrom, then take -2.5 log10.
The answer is 0.33 mag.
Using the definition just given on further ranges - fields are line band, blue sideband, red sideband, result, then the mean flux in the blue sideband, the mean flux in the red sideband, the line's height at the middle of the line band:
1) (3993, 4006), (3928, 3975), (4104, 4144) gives -0.213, 5.27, 6.87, 5.71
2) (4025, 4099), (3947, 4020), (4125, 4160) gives -0.048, 6.17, 7.19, 6.67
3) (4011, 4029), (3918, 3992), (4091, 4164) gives -0.193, 5.66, 6.87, 6.12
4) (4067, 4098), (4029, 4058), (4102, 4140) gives 0.065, 7.21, 6.86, 7.03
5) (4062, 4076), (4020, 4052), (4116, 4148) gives 0.054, 7.3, 7.07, 7.22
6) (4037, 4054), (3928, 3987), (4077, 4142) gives -0.196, 5.42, 6.76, 6.2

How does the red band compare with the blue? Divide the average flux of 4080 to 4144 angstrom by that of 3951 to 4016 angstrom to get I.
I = 1.1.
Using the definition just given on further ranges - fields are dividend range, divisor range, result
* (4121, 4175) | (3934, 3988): 1.29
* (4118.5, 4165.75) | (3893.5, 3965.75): 1.19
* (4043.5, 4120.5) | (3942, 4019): 1.10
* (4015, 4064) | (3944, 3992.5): 1.29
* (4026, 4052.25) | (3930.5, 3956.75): 1.24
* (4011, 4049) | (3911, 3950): 1.21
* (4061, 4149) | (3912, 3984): 1.21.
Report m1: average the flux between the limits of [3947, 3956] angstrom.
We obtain 6.78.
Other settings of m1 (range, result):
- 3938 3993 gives 5.74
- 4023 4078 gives 7.12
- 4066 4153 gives 6.82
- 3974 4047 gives 6.89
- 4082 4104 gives 6.57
